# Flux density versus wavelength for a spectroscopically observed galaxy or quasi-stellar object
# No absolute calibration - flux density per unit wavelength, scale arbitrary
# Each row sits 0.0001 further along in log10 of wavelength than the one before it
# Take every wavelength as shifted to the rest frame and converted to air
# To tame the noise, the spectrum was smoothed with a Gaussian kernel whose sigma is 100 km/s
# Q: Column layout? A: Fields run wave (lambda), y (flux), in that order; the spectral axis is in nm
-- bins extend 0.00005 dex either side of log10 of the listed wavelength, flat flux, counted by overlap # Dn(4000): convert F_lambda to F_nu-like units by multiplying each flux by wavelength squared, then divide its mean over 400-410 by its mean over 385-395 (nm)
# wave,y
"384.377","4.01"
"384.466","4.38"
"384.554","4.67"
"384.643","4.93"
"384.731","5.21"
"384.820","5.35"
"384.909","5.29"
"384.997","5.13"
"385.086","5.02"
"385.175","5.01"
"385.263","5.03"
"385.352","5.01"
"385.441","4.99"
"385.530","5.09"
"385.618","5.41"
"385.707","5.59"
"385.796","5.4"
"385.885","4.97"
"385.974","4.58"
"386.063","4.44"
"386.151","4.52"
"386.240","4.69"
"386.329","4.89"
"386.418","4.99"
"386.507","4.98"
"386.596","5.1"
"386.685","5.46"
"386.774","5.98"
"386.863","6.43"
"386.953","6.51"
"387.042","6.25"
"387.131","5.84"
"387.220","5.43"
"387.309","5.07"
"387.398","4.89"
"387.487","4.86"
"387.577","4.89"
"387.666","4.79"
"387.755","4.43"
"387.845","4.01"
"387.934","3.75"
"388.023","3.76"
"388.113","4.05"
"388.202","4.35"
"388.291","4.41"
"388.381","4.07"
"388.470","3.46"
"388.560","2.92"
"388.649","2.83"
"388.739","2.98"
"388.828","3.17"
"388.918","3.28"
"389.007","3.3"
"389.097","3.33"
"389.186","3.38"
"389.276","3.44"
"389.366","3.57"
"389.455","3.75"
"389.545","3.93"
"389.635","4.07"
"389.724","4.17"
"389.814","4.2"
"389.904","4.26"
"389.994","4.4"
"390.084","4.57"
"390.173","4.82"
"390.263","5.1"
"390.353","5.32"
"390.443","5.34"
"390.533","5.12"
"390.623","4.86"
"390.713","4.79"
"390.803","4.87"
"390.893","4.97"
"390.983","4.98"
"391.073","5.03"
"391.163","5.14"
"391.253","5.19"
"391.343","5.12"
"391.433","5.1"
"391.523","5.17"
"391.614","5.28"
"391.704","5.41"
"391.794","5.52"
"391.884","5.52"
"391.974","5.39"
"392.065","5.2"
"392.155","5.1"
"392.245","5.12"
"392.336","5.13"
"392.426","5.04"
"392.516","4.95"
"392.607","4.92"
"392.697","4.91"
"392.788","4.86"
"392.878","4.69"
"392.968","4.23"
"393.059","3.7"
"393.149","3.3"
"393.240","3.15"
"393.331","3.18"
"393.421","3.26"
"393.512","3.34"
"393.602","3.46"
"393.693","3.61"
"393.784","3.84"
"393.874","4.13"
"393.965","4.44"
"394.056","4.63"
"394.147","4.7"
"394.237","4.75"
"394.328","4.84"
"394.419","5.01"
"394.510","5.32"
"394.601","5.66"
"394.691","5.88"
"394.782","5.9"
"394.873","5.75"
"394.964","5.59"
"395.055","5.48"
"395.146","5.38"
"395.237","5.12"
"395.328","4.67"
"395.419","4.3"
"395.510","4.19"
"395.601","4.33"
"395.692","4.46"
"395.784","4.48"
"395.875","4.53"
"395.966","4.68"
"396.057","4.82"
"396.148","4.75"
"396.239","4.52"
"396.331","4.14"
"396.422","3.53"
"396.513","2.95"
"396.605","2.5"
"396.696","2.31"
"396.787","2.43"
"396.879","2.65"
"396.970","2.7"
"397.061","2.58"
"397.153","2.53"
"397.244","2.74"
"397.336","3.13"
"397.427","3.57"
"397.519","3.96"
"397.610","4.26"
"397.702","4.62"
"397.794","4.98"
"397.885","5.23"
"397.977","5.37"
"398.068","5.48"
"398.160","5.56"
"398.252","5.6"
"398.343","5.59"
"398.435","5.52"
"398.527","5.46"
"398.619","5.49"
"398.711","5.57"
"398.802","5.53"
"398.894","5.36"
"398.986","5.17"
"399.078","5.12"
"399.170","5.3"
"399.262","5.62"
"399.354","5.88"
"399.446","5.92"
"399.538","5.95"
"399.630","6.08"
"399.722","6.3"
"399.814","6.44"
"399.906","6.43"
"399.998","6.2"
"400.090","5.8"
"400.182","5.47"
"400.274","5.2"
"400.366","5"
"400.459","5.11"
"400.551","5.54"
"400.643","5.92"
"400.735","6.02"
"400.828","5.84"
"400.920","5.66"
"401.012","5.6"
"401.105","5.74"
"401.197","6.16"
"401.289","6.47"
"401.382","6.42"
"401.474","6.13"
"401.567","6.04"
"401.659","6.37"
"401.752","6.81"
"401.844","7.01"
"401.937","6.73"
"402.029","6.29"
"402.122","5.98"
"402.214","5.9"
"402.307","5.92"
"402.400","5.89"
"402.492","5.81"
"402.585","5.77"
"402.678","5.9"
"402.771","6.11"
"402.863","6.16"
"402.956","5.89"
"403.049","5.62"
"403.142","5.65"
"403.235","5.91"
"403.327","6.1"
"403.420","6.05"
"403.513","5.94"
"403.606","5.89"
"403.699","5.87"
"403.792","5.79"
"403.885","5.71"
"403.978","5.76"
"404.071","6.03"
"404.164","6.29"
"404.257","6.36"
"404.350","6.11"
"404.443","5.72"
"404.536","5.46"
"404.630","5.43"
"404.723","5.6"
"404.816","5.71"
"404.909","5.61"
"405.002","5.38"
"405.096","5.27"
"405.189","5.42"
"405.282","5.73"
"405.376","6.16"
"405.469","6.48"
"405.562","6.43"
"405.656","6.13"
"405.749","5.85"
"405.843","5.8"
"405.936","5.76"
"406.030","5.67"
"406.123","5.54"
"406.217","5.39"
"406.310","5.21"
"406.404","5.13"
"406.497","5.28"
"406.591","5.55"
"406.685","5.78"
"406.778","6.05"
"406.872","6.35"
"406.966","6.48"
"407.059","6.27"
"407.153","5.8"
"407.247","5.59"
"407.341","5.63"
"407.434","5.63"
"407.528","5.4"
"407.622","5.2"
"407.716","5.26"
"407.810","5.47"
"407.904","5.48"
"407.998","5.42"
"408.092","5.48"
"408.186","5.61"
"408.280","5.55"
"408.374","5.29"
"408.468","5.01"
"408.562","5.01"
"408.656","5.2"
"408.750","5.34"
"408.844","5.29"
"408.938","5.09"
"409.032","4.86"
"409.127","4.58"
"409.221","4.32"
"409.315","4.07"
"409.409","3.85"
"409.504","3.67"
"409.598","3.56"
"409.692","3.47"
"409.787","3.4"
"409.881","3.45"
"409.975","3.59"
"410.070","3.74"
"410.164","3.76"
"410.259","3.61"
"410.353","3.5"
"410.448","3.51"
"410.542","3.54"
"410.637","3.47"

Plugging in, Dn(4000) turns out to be 1.3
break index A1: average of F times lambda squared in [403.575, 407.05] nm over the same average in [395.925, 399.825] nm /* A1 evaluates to 1.3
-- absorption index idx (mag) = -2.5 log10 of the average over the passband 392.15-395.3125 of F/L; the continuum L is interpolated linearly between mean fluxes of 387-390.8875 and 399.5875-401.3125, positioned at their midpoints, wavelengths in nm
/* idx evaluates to 0.07 mag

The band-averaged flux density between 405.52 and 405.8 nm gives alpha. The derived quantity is 6.11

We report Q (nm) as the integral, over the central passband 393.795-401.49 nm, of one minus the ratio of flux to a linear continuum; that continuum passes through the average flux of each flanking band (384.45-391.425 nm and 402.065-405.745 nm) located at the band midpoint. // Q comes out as 0.66 nm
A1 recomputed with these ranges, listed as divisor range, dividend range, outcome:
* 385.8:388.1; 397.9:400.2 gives 1.21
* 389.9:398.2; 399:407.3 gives 1.36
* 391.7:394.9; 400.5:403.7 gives 1.36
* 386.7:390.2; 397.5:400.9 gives 1.36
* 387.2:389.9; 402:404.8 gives 1.61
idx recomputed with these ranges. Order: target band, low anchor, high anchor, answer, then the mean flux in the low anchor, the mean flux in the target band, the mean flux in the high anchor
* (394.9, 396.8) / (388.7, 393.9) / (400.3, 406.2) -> 0.16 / 4.43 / 4.29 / 5.91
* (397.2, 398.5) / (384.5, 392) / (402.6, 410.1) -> 0.09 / 4.72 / 4.7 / 5.43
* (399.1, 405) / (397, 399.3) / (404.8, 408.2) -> -0.14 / 4.76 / 5.92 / 5.69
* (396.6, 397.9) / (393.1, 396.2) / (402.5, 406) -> 0.42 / 4.56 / 3.33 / 5.86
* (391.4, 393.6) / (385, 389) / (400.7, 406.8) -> 0.11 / 4.71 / 4.62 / 5.9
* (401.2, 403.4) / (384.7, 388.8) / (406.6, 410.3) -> -0.24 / 4.82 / 6.13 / 4.94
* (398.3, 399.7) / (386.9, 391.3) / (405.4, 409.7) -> -0.14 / 4.41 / 5.58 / 5.35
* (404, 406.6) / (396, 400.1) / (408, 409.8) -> -0.22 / 4.7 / 5.73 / 4.71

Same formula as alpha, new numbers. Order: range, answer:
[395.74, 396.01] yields 4.57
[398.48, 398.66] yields 5.46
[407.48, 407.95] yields 5.35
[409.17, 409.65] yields 3.9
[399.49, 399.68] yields 6.02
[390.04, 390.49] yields 5.04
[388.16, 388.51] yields 4.08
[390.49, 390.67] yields 4.98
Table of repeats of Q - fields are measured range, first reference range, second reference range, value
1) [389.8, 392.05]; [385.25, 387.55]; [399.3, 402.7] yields 0.183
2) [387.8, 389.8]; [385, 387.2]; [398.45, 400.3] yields 0.638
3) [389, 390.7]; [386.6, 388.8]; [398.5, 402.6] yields 0.196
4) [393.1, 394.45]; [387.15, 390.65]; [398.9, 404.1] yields 0.247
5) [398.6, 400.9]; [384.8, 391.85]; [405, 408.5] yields -0.174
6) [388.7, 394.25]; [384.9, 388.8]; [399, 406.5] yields 0.722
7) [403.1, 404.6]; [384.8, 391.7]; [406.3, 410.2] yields -0.298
